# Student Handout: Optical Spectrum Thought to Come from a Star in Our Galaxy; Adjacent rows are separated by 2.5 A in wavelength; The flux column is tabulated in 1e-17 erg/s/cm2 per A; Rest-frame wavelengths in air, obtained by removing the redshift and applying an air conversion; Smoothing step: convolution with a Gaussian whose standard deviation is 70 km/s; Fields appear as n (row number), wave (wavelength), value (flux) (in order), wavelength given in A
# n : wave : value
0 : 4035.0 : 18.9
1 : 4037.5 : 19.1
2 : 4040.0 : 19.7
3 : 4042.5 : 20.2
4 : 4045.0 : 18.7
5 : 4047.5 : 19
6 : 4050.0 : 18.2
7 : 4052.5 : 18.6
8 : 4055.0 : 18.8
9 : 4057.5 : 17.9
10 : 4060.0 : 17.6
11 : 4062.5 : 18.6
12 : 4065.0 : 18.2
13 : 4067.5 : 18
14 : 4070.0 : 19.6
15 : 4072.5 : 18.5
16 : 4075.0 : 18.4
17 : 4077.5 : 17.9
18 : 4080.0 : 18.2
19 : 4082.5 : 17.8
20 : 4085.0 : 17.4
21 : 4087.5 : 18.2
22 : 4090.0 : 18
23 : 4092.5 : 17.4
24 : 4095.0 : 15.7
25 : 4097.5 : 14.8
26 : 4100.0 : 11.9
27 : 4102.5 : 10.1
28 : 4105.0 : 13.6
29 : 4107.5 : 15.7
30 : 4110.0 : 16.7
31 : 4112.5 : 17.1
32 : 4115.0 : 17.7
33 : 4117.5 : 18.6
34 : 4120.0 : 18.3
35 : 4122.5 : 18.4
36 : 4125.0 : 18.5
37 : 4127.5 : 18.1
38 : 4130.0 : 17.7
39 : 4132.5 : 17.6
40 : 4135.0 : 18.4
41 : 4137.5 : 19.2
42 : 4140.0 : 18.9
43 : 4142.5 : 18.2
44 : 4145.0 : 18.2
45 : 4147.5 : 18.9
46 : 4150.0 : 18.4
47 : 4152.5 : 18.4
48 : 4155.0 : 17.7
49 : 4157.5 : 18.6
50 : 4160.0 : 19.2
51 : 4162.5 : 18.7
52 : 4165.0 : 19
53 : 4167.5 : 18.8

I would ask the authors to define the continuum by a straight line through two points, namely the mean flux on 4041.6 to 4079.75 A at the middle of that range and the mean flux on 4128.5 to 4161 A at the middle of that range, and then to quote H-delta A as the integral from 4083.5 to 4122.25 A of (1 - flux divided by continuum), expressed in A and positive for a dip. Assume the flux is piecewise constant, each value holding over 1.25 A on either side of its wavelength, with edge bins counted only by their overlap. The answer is 4.9 A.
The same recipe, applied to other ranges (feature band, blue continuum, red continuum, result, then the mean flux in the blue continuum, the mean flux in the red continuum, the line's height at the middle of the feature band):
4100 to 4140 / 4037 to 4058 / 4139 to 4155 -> 3.49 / 18.9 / 18.4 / 18.6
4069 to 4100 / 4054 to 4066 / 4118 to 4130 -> 1.40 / 18.2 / 18.3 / 18.2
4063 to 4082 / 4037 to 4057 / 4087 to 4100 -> -0.97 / 19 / 16.3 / 17.5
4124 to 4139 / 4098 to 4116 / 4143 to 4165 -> -1.43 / 14.6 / 18.5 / 16.7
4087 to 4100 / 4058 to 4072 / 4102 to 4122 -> 0.65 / 18.4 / 16.3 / 17.1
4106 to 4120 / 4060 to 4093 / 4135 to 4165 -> 0.90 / 18.2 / 18.6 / 18.4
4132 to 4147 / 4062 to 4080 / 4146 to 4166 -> 0.07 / 18.4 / 18.6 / 18.6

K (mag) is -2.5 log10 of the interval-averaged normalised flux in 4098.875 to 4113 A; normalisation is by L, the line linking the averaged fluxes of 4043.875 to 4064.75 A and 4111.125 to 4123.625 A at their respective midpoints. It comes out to 0.27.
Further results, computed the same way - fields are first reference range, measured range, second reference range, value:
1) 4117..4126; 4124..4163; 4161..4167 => 0.01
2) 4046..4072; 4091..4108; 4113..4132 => 0.28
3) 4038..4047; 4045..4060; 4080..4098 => 0.03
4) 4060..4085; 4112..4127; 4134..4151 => 0.02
